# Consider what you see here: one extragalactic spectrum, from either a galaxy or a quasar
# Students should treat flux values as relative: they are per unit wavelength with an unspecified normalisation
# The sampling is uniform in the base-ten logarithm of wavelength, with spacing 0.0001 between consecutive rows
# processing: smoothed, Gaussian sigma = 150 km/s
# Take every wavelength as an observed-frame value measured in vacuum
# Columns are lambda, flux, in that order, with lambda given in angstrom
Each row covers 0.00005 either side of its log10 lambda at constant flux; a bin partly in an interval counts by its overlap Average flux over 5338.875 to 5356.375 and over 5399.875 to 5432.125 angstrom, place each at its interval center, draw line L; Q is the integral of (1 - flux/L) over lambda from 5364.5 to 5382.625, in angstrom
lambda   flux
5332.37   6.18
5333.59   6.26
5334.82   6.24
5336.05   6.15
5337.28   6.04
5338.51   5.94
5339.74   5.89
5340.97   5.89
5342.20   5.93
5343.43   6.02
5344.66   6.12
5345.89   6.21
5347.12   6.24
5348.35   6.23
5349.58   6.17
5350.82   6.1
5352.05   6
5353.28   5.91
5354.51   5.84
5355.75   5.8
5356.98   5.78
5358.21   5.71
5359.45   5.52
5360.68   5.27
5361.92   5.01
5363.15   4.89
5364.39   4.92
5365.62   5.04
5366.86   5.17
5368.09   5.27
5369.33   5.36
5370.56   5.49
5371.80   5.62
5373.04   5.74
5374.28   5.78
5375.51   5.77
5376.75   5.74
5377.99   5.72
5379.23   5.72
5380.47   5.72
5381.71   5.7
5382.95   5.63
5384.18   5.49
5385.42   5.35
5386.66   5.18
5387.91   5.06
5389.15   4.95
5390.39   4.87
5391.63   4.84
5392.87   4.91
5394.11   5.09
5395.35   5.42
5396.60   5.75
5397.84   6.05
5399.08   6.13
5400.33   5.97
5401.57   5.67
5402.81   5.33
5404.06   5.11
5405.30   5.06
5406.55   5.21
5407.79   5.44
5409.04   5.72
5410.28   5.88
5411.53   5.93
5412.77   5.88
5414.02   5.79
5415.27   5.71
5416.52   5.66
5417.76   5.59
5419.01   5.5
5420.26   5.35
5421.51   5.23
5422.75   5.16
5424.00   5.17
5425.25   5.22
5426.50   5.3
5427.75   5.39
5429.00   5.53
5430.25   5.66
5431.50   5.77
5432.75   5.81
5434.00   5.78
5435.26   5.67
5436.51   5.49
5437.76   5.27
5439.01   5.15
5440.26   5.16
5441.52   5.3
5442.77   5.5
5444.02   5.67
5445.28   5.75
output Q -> 0.9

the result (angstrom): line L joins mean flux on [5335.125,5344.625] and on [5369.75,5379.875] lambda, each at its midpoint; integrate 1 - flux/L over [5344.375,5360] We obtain -0.2 angstrom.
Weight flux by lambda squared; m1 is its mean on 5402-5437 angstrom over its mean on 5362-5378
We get 1.04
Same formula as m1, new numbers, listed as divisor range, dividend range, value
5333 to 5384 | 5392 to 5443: 0.98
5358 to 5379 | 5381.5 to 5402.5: 1.01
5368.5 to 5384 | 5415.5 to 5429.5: 0.97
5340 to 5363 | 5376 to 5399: 0.94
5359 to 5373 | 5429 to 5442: 1.08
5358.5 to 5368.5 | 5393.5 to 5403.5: 1.12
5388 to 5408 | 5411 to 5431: 1.04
